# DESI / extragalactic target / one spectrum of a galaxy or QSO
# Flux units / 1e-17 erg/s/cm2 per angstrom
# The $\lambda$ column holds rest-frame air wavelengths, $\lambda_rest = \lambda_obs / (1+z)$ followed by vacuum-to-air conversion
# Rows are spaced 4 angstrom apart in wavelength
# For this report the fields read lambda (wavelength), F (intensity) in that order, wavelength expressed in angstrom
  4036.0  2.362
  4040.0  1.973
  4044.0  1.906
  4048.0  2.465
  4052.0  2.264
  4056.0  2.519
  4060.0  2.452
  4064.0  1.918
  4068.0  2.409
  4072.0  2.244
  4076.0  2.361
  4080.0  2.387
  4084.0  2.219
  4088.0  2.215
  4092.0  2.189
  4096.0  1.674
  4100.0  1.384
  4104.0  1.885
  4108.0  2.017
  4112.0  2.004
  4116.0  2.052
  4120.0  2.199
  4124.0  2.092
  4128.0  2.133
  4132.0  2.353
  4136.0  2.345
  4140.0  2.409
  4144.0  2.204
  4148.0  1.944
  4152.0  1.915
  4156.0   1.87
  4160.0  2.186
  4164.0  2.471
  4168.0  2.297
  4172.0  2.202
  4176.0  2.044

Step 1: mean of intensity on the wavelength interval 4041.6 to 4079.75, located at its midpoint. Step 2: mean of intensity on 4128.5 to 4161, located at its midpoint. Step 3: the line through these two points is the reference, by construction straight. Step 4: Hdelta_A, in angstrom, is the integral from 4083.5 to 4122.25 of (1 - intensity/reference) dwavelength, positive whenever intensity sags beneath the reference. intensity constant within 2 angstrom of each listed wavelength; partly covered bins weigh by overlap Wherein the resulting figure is 4.22 angstrom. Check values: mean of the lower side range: 2.28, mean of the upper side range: 2.15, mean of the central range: 1.98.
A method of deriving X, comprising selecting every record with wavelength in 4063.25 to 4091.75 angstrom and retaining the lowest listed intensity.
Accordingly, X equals 1.918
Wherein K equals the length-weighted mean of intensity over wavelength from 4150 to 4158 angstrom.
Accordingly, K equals 1.89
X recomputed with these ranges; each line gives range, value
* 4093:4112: 1.384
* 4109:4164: 1.87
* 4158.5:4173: 2.186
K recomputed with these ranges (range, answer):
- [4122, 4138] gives 2.23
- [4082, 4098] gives 2.07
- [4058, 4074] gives 2.26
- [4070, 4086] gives 2.3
